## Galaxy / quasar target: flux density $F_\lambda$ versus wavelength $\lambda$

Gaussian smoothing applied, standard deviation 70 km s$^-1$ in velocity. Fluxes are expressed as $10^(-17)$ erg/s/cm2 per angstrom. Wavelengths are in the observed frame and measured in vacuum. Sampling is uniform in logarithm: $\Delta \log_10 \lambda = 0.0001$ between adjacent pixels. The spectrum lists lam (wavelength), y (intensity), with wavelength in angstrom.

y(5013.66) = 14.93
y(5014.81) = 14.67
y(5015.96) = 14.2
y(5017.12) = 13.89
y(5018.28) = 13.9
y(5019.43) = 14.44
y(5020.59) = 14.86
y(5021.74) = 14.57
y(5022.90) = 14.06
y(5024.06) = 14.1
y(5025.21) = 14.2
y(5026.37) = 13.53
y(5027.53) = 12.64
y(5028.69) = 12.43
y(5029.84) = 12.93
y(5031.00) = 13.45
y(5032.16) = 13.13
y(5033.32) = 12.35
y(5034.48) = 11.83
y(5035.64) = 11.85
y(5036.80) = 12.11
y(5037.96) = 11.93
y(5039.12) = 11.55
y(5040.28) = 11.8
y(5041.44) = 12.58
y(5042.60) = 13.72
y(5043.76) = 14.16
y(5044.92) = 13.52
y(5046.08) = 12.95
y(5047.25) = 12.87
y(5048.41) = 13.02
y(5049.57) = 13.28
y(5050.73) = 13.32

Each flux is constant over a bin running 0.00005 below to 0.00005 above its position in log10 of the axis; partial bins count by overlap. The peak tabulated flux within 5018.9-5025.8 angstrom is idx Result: 14.86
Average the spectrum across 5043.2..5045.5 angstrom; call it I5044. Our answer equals 13.9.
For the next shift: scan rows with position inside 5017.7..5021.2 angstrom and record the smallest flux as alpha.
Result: 13.9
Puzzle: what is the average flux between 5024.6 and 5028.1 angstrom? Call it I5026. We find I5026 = 13.5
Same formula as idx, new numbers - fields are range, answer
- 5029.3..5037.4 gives 13.45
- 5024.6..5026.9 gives 14.2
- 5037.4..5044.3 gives 14.16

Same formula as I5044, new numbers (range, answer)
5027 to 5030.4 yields 12.7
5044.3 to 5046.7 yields 13.2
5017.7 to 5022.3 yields 14.5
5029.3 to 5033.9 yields 13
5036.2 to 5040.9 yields 11.9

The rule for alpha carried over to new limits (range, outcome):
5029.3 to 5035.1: 11.83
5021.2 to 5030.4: 12.43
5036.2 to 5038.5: 11.93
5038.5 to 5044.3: 11.55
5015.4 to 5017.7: 13.89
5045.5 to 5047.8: 12.87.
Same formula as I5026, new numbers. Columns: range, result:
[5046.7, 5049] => 13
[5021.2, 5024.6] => 14.2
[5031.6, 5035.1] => 12.4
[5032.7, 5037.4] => 12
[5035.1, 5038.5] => 12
